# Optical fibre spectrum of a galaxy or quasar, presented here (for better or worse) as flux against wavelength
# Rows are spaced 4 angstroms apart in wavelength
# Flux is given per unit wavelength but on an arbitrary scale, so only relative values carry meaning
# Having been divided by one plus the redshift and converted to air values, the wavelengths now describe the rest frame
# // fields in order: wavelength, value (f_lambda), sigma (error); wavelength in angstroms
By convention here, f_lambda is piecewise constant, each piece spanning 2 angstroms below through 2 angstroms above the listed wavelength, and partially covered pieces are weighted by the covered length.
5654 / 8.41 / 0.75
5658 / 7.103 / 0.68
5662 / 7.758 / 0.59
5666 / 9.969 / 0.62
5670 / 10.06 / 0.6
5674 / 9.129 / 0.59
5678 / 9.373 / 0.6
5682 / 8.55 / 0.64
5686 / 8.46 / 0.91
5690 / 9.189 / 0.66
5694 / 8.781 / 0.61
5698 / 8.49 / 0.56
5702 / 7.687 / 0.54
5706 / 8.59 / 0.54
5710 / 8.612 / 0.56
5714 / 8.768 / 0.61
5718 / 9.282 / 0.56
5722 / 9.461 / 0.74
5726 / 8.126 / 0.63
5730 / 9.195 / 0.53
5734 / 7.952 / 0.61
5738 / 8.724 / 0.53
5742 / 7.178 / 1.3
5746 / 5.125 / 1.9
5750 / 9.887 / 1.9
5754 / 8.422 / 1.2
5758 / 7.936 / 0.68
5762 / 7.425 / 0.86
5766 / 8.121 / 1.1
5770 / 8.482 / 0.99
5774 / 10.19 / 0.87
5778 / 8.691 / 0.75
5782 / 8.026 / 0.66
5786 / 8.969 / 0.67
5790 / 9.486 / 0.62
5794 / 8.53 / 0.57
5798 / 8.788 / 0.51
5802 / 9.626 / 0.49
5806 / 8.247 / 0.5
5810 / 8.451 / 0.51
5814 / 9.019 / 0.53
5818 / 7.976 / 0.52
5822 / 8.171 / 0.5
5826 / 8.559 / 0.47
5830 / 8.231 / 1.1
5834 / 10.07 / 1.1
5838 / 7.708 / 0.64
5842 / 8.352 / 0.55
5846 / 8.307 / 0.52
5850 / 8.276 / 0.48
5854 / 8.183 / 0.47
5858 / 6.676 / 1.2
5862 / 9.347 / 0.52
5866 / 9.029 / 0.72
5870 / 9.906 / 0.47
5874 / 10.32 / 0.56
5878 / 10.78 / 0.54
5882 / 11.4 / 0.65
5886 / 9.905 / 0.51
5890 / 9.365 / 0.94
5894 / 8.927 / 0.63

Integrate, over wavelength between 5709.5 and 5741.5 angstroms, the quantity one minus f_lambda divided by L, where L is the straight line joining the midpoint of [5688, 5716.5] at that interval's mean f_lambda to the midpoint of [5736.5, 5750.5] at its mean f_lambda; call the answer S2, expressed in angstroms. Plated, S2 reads -3.0 angstroms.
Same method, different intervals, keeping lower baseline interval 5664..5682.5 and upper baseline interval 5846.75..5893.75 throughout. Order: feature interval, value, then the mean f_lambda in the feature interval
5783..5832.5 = 3.75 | 8.67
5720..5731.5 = 0.65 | 8.92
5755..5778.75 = 2.41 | 8.46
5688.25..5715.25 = 2.53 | 8.58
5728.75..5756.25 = 4.07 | 8.04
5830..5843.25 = 1.00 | 8.66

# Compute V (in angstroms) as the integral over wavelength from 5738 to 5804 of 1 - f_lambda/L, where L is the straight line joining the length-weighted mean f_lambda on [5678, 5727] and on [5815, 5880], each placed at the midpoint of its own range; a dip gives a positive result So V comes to 2.2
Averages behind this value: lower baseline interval 8.71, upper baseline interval 8.75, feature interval 8.44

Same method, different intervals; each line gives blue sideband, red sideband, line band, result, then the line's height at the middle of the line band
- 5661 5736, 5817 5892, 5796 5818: 0.5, 8.94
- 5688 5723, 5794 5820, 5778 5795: -0.1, 8.69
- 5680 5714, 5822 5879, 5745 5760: 1.1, 8.64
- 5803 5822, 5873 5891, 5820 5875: 4.7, 9.44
